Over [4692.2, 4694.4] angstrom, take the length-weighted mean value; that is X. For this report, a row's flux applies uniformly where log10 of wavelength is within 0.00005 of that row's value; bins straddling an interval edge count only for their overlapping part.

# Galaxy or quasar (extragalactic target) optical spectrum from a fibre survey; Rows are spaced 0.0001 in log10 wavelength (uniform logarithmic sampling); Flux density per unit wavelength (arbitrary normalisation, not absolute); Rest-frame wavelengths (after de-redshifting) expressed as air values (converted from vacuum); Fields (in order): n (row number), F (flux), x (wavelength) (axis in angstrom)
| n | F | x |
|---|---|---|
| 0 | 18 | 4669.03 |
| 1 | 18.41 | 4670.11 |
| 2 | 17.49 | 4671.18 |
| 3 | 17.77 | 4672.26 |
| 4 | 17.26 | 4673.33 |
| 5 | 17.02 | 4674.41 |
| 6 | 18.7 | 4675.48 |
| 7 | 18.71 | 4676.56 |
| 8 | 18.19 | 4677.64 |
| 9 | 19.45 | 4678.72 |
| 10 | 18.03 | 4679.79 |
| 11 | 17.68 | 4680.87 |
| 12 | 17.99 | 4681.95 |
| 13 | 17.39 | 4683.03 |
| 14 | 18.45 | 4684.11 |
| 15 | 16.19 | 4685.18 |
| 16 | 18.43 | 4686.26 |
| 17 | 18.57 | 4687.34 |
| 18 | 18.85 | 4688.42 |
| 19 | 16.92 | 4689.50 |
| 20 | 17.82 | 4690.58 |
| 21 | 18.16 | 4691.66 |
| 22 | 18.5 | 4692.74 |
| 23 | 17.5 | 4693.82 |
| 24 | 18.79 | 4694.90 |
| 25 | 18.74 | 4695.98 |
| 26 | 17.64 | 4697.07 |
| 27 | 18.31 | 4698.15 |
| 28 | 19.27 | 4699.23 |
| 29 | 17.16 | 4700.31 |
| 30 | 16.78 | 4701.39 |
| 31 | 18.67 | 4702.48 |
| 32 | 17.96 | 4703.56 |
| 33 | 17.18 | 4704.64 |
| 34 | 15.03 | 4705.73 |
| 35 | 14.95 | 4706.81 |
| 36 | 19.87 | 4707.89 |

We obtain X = 18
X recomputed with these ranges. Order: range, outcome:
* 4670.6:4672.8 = 17.7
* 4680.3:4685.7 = 17.6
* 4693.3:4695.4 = 18.1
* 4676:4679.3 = 18.8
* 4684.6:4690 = 17.8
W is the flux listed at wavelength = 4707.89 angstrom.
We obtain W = 19.87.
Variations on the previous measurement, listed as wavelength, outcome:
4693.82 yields 17.5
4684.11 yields 18.45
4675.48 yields 18.7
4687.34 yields 18.57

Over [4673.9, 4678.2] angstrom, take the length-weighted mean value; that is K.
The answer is 18.2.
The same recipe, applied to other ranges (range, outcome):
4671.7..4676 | 17.7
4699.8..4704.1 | 17.6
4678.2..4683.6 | 18.1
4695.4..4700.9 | 18.2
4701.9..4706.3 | 17.2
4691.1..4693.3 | 18.3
